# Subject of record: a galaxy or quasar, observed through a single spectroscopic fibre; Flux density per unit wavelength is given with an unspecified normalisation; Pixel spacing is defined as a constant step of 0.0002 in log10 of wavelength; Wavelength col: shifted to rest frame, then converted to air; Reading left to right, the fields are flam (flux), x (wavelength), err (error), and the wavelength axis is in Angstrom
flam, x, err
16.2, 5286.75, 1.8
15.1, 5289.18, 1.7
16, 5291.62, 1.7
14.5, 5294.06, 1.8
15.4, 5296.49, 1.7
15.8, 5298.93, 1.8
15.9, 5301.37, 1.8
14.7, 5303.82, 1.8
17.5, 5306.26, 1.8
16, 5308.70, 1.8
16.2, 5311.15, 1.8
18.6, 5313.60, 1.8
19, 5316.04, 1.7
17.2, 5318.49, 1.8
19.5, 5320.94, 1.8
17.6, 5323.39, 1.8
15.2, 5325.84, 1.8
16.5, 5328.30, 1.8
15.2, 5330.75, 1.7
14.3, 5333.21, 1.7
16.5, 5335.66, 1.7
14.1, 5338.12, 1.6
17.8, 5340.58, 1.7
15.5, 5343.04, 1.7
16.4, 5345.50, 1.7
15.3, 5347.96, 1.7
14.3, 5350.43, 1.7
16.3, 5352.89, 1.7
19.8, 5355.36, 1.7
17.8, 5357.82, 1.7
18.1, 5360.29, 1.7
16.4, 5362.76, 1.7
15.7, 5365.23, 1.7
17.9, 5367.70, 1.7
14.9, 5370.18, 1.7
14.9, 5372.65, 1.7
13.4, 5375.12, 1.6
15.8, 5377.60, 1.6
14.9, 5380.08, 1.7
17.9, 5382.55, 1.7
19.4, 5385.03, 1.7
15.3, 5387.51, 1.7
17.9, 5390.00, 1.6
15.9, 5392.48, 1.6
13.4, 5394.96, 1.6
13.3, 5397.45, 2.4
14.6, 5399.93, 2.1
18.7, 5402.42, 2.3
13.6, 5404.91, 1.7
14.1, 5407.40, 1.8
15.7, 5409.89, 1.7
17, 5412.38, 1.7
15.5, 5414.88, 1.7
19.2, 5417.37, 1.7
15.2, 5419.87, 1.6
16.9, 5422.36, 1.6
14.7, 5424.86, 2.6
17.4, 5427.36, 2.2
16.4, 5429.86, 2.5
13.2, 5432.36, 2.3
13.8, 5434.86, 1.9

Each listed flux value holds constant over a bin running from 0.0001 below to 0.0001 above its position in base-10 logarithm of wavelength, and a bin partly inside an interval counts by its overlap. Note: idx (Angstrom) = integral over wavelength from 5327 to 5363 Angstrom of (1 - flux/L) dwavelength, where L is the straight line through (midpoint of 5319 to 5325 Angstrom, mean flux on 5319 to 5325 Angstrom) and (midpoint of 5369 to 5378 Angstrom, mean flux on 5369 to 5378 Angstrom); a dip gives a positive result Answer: 0.6 Angstrom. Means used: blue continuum 18.2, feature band 16.3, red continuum 14.7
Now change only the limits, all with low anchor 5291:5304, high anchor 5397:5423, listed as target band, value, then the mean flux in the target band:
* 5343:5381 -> -1.1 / 16.1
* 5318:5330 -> -1.2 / 17.1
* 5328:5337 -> 0.0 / 15.5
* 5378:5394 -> -1.0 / 16.8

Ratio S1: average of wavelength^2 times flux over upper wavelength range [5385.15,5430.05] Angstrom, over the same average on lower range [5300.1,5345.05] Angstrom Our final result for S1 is 0.99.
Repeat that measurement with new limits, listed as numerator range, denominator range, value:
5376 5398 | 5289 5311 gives 1.05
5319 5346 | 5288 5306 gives 1.07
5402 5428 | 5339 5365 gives 0.99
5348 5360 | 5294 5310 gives 1.10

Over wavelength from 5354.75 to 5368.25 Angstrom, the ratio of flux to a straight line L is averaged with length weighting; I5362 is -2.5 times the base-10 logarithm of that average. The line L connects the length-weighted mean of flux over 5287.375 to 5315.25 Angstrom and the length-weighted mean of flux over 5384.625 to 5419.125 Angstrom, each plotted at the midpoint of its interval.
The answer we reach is -0.10 mag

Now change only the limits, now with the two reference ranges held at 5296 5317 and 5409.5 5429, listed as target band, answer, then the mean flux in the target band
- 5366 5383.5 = 0.059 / 15.6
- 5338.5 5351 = 0.049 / 15.8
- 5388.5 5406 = 0.078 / 15.4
